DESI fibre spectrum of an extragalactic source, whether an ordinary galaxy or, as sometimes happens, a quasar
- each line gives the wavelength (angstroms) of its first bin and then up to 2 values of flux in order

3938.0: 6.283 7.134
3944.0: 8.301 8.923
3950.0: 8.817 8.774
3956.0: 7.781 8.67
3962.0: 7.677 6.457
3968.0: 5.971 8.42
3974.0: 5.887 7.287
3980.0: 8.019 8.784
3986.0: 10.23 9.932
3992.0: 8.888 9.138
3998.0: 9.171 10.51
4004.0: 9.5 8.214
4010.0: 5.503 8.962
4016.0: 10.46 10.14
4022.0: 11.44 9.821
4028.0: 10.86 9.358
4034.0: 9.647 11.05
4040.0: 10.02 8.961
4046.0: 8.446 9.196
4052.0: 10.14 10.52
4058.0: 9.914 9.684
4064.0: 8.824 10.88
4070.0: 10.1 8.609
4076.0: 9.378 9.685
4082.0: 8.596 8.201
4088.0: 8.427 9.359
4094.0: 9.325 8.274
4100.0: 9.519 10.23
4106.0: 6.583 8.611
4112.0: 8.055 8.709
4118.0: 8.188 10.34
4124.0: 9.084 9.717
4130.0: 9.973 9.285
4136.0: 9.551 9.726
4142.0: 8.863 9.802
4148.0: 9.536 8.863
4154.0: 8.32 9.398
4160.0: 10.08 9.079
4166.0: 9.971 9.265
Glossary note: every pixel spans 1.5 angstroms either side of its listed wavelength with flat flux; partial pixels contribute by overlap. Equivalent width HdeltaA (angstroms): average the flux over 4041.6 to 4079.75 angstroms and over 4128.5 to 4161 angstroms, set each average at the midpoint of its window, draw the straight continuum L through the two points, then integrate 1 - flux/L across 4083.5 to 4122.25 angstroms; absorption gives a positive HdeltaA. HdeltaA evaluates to 3.0 angstroms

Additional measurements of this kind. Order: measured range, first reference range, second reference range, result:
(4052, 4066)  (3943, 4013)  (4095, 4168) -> -1.7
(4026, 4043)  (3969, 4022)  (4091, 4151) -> -2.2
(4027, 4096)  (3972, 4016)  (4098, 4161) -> -4.8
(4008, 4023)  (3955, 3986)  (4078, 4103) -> -1.9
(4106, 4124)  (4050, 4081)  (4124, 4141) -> 1.9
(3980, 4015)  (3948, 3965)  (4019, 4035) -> 1.5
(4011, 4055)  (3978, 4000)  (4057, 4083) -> -2.4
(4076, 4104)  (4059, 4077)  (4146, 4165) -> 1.3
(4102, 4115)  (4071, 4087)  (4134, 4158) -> 1.0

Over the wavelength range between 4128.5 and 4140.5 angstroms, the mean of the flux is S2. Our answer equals 9.63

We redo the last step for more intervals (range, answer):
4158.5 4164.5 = 9.58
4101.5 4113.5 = 8.37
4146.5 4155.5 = 8.91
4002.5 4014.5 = 8.04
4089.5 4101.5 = 9.12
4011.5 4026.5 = 10.2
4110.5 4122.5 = 8.82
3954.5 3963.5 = 8.04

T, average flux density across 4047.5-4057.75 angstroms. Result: 9.95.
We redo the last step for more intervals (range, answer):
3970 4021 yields 8.8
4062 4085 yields 9.36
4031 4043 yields 9.97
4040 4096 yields 9.36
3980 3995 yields 9.28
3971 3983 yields 7.45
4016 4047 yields 10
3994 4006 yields 9.54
